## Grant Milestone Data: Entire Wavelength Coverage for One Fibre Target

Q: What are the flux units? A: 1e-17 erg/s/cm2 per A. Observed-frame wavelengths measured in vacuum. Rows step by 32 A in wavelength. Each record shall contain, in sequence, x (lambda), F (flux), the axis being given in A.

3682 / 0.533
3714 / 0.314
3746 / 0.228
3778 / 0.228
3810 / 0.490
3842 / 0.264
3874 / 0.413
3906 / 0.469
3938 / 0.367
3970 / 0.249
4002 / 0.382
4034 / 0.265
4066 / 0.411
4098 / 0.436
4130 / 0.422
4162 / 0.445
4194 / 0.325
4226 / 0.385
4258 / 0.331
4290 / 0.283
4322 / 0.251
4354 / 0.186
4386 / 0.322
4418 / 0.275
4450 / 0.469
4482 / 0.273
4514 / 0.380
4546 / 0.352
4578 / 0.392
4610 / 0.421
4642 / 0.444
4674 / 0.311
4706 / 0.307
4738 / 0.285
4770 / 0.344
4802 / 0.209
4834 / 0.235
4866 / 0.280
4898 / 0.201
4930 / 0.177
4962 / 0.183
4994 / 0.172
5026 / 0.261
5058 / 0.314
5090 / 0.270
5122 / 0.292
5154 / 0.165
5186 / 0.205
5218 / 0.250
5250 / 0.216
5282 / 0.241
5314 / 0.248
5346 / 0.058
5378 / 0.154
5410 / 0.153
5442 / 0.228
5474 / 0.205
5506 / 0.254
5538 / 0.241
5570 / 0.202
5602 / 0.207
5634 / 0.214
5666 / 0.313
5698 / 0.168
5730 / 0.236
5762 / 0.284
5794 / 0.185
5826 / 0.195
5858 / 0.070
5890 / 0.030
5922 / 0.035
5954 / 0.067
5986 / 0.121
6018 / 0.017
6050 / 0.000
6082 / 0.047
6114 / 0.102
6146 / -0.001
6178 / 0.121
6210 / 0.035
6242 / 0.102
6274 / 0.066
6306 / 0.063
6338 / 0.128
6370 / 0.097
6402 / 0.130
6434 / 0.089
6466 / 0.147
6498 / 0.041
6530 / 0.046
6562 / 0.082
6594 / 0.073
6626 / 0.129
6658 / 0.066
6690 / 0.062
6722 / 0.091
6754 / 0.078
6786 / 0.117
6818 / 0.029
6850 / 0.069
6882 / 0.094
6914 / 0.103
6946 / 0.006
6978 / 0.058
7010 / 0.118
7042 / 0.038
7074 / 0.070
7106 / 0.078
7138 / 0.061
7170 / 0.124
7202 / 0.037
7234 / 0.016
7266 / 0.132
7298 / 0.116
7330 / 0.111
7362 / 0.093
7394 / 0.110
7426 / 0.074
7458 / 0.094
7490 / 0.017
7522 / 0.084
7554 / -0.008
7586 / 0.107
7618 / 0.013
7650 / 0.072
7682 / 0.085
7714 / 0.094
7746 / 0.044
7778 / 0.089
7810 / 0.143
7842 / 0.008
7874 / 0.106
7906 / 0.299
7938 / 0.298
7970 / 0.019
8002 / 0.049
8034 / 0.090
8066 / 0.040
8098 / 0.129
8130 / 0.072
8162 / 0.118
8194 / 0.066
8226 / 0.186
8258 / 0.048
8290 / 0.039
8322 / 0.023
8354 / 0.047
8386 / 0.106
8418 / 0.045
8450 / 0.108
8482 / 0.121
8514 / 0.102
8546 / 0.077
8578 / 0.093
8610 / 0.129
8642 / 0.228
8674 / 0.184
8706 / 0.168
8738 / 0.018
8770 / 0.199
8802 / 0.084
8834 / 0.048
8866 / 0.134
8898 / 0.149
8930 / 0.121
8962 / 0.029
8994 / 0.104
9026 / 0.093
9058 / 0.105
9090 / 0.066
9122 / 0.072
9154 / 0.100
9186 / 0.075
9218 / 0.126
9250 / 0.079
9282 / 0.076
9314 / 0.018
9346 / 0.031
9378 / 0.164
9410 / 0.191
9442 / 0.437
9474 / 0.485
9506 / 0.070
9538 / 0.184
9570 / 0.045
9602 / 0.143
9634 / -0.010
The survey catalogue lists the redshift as 1.125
